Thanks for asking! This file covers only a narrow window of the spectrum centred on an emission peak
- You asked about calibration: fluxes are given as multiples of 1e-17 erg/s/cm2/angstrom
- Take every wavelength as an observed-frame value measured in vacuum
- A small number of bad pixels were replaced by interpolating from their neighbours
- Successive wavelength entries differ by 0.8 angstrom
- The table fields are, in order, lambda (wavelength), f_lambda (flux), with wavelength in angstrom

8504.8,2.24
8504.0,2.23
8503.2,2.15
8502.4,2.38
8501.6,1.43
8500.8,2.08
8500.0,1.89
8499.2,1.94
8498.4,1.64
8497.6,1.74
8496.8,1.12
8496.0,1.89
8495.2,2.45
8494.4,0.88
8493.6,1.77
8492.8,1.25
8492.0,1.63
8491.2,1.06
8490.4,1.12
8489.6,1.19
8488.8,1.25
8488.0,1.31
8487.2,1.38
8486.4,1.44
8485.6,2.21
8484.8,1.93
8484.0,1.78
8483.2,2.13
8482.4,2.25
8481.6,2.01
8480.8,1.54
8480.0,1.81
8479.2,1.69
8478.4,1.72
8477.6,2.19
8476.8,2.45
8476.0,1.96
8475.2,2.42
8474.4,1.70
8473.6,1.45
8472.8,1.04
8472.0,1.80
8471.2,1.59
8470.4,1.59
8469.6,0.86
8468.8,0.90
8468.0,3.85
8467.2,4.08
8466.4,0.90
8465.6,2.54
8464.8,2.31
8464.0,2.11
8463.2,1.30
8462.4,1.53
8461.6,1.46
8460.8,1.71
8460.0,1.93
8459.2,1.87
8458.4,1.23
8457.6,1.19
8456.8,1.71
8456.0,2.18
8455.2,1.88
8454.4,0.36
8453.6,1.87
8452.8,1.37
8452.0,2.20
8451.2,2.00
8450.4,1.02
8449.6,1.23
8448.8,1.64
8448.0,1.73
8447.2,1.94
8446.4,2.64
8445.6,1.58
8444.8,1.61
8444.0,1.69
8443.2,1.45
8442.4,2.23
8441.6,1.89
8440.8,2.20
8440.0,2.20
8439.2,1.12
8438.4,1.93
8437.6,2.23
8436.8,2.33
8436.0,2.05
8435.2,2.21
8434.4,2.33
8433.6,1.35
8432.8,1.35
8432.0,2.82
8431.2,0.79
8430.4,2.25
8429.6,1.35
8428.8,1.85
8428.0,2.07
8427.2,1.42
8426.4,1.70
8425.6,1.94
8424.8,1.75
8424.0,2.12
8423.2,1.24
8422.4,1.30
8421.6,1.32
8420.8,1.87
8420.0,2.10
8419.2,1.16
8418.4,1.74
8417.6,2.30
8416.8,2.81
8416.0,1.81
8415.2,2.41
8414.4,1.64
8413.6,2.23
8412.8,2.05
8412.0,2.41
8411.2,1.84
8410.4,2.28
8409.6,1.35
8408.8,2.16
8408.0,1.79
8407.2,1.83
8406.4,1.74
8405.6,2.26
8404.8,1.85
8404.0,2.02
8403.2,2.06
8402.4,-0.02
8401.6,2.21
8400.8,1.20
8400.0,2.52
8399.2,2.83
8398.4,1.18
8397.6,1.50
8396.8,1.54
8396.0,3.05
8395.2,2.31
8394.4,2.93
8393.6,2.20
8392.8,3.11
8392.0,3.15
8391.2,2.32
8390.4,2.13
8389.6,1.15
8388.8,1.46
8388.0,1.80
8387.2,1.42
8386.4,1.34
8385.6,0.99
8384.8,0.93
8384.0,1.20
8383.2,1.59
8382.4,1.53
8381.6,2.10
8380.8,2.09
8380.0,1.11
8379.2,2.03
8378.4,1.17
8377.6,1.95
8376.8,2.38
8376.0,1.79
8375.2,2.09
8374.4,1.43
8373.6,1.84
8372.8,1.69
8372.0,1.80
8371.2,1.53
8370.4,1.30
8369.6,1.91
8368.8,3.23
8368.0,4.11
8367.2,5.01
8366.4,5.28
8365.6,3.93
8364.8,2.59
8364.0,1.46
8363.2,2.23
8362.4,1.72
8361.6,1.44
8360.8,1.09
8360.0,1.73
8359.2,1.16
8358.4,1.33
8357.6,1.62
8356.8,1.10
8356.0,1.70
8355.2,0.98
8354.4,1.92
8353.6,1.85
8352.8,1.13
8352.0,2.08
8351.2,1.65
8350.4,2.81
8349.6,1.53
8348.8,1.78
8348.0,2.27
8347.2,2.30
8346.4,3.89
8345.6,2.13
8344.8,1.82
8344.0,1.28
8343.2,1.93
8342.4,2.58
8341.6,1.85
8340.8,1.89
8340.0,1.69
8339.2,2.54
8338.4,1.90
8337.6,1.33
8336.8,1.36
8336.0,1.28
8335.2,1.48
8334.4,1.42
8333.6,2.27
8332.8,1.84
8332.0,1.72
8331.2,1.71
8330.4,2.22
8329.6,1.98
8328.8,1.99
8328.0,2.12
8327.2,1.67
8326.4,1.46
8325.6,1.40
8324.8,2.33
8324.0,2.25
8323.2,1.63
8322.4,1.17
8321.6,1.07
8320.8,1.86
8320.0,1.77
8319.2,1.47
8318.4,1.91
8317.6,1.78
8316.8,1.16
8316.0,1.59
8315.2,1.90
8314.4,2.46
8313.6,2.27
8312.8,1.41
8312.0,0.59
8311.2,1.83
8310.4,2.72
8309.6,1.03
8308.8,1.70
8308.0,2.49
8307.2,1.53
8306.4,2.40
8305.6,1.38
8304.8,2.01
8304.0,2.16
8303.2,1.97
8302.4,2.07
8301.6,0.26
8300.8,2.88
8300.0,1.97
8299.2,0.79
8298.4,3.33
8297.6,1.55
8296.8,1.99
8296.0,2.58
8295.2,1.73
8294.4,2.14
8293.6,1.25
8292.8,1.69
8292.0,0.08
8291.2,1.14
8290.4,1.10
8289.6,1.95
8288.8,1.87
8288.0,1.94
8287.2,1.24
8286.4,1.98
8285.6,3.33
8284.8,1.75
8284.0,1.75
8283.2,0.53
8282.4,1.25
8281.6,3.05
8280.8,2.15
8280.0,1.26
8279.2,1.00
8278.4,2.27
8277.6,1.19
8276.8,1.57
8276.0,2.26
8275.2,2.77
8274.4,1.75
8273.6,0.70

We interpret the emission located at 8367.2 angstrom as H-alpha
